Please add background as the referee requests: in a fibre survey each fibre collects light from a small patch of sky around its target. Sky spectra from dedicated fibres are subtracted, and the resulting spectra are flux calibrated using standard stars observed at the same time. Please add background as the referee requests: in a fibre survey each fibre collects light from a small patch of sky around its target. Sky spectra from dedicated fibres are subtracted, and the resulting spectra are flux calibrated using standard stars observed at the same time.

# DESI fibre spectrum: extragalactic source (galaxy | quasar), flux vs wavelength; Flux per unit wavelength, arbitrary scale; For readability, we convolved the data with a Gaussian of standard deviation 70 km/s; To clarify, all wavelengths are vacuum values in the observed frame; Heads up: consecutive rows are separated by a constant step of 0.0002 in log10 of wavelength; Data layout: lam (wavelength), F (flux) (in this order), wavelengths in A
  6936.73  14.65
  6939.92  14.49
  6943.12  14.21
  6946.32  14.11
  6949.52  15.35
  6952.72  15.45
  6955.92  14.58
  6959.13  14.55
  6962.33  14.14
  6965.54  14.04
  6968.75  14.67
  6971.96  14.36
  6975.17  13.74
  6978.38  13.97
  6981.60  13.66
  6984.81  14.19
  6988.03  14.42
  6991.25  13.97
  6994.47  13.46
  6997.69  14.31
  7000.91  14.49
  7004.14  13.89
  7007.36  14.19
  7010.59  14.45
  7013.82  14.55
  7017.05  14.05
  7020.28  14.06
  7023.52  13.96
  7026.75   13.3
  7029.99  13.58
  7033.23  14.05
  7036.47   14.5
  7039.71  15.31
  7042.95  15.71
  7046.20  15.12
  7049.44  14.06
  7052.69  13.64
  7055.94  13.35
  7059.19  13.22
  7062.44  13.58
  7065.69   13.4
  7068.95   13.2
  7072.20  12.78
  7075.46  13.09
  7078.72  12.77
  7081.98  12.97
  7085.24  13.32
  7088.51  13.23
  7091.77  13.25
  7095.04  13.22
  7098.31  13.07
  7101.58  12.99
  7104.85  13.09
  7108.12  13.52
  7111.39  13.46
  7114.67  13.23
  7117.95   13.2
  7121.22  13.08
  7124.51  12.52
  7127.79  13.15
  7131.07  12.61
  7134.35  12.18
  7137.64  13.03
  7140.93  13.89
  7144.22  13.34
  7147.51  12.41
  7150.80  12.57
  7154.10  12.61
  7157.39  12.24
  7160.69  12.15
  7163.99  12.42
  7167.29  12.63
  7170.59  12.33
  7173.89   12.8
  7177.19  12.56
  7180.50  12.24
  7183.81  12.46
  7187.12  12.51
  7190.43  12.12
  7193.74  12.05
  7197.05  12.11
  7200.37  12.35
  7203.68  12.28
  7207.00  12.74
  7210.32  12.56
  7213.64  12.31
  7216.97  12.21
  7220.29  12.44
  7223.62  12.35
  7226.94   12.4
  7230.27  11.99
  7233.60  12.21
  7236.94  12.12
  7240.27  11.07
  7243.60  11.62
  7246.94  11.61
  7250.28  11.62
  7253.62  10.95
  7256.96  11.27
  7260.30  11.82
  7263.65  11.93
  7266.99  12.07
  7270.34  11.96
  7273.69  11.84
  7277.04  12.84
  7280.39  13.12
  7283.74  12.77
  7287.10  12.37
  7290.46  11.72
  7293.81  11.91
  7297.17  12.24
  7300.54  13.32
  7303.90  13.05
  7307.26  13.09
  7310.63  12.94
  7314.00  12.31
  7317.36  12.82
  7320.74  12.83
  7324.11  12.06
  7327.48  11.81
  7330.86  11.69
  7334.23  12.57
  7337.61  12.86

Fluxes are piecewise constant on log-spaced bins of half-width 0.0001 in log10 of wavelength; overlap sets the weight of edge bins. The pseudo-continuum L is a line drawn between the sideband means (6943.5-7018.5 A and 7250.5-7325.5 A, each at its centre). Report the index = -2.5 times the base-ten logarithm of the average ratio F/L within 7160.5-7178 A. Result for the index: 0.05 mag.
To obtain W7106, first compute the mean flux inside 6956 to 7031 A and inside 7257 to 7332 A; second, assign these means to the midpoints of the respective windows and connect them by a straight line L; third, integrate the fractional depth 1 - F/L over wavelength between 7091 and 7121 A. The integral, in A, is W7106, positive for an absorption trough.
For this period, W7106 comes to 0.52 A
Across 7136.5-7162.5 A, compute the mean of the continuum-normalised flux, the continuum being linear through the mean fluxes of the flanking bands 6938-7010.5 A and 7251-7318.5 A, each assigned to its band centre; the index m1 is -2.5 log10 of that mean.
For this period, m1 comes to 0.034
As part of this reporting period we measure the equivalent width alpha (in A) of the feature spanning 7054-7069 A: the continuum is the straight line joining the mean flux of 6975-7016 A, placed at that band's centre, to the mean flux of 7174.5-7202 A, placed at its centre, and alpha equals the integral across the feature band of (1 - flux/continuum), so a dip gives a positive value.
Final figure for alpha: 0.1 A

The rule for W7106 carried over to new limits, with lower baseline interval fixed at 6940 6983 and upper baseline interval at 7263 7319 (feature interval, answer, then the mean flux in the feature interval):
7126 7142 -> 0.5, 12.9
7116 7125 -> 0.3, 13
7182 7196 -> 0.9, 12.3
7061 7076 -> 0.6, 13.2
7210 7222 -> 0.5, 12.4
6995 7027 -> -0.1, 14.1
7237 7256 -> 2.0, 11.4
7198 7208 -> 0.5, 12.4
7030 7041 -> -0.4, 14.4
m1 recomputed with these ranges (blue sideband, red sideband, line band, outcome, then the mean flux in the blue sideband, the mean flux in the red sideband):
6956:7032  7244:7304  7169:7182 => 0.027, 14.1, 12.1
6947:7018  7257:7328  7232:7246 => 0.088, 14.3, 12.4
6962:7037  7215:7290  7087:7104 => 0.012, 14.1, 12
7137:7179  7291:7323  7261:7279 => 0.048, 12.7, 12.7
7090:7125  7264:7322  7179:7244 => 0.051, 13.2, 12.5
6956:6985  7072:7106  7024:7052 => -0.067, 14.2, 13.1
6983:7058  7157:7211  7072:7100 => 0.031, 14.2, 12.4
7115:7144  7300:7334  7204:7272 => 0.069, 13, 12.6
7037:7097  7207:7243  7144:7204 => 0.020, 13.6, 12.2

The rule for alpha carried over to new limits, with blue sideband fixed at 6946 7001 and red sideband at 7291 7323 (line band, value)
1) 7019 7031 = 0.3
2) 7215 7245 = 2.3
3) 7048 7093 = 1.8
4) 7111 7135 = 1.1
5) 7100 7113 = 0.4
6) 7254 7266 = 1.2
